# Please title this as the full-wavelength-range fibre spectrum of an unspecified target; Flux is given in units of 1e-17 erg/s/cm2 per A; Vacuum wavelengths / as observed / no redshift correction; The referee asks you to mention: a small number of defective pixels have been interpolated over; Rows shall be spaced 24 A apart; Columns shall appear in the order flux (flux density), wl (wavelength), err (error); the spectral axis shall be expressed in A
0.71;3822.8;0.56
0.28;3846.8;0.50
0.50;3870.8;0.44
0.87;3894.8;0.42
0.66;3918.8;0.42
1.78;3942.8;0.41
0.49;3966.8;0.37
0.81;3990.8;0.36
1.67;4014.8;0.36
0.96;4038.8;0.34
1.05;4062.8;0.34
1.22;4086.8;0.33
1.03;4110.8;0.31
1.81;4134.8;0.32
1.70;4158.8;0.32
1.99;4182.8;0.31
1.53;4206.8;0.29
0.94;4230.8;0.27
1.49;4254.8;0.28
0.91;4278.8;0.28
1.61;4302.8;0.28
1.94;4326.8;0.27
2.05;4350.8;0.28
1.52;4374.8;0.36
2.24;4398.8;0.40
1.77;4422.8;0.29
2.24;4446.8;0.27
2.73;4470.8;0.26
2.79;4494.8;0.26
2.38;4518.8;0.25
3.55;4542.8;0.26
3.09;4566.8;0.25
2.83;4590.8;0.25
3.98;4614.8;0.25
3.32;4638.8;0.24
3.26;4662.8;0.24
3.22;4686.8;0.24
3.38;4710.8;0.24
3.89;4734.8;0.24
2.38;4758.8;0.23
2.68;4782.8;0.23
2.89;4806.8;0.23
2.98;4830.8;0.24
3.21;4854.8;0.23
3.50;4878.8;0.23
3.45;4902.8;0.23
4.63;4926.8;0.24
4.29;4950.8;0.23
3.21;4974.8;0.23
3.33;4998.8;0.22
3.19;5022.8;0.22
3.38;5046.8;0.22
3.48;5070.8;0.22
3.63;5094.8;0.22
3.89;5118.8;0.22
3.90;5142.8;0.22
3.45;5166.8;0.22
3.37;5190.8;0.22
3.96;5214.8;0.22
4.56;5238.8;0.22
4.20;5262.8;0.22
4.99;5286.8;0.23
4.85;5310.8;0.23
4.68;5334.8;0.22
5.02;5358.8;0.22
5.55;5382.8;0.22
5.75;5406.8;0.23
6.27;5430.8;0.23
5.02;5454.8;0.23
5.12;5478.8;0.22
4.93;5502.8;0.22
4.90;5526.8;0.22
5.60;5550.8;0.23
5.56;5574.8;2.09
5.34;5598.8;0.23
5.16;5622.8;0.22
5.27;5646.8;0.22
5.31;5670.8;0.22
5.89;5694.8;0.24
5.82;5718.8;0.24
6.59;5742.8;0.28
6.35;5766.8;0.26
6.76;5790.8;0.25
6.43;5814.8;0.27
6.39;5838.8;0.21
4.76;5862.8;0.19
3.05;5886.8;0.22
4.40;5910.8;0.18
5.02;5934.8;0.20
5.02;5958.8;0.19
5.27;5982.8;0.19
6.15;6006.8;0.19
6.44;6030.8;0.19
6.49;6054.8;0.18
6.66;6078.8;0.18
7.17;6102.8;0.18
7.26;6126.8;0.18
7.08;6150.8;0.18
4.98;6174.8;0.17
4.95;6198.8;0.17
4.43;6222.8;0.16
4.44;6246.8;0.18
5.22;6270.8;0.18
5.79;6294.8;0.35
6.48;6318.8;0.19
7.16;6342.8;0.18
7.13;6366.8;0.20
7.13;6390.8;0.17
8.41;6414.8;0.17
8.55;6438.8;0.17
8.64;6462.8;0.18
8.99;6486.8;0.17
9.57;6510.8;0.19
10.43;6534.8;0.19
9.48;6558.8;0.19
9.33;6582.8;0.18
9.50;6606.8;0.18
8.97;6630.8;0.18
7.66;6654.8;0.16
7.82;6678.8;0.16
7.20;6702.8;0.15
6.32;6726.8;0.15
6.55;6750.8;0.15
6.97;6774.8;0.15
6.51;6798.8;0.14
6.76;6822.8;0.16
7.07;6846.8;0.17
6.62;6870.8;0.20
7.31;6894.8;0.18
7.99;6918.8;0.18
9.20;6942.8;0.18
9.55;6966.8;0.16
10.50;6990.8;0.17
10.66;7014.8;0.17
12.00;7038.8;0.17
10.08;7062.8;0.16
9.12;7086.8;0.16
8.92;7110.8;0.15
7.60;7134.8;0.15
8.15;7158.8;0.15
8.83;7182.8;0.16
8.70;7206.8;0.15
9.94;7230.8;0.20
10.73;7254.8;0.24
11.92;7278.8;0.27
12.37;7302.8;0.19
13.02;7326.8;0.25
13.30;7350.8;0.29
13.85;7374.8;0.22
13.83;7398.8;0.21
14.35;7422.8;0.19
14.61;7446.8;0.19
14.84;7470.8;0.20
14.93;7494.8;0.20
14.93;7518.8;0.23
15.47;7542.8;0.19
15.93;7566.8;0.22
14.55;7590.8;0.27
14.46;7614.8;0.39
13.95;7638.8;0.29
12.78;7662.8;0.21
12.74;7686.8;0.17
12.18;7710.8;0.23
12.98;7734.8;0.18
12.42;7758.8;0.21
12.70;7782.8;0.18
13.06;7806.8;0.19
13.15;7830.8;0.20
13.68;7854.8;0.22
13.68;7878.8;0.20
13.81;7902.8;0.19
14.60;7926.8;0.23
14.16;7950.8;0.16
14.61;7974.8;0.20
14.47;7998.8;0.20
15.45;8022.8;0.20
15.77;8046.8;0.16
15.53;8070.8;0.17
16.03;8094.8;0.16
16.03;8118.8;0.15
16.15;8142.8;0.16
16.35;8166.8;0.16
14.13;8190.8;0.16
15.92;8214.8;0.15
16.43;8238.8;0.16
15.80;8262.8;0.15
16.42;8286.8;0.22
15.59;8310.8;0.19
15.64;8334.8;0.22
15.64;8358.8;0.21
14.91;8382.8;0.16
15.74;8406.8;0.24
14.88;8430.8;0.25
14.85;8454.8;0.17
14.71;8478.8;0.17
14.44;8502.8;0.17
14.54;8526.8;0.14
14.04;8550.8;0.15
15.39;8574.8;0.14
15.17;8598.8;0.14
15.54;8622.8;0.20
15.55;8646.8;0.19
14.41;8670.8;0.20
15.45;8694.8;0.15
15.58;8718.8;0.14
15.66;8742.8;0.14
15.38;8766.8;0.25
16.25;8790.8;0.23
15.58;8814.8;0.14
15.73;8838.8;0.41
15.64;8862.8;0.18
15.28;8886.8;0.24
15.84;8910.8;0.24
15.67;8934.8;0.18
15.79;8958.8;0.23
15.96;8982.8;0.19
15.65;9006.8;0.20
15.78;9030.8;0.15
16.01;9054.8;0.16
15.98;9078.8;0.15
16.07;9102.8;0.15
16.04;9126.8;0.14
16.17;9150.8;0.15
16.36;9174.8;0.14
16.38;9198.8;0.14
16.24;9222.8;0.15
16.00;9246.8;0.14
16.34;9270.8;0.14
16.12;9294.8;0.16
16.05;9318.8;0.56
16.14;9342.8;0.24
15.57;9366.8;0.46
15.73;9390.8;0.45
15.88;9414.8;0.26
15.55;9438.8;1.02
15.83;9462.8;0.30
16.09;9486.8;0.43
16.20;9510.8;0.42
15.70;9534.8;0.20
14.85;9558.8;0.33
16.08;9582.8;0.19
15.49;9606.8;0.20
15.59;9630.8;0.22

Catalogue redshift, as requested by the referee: 0.000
